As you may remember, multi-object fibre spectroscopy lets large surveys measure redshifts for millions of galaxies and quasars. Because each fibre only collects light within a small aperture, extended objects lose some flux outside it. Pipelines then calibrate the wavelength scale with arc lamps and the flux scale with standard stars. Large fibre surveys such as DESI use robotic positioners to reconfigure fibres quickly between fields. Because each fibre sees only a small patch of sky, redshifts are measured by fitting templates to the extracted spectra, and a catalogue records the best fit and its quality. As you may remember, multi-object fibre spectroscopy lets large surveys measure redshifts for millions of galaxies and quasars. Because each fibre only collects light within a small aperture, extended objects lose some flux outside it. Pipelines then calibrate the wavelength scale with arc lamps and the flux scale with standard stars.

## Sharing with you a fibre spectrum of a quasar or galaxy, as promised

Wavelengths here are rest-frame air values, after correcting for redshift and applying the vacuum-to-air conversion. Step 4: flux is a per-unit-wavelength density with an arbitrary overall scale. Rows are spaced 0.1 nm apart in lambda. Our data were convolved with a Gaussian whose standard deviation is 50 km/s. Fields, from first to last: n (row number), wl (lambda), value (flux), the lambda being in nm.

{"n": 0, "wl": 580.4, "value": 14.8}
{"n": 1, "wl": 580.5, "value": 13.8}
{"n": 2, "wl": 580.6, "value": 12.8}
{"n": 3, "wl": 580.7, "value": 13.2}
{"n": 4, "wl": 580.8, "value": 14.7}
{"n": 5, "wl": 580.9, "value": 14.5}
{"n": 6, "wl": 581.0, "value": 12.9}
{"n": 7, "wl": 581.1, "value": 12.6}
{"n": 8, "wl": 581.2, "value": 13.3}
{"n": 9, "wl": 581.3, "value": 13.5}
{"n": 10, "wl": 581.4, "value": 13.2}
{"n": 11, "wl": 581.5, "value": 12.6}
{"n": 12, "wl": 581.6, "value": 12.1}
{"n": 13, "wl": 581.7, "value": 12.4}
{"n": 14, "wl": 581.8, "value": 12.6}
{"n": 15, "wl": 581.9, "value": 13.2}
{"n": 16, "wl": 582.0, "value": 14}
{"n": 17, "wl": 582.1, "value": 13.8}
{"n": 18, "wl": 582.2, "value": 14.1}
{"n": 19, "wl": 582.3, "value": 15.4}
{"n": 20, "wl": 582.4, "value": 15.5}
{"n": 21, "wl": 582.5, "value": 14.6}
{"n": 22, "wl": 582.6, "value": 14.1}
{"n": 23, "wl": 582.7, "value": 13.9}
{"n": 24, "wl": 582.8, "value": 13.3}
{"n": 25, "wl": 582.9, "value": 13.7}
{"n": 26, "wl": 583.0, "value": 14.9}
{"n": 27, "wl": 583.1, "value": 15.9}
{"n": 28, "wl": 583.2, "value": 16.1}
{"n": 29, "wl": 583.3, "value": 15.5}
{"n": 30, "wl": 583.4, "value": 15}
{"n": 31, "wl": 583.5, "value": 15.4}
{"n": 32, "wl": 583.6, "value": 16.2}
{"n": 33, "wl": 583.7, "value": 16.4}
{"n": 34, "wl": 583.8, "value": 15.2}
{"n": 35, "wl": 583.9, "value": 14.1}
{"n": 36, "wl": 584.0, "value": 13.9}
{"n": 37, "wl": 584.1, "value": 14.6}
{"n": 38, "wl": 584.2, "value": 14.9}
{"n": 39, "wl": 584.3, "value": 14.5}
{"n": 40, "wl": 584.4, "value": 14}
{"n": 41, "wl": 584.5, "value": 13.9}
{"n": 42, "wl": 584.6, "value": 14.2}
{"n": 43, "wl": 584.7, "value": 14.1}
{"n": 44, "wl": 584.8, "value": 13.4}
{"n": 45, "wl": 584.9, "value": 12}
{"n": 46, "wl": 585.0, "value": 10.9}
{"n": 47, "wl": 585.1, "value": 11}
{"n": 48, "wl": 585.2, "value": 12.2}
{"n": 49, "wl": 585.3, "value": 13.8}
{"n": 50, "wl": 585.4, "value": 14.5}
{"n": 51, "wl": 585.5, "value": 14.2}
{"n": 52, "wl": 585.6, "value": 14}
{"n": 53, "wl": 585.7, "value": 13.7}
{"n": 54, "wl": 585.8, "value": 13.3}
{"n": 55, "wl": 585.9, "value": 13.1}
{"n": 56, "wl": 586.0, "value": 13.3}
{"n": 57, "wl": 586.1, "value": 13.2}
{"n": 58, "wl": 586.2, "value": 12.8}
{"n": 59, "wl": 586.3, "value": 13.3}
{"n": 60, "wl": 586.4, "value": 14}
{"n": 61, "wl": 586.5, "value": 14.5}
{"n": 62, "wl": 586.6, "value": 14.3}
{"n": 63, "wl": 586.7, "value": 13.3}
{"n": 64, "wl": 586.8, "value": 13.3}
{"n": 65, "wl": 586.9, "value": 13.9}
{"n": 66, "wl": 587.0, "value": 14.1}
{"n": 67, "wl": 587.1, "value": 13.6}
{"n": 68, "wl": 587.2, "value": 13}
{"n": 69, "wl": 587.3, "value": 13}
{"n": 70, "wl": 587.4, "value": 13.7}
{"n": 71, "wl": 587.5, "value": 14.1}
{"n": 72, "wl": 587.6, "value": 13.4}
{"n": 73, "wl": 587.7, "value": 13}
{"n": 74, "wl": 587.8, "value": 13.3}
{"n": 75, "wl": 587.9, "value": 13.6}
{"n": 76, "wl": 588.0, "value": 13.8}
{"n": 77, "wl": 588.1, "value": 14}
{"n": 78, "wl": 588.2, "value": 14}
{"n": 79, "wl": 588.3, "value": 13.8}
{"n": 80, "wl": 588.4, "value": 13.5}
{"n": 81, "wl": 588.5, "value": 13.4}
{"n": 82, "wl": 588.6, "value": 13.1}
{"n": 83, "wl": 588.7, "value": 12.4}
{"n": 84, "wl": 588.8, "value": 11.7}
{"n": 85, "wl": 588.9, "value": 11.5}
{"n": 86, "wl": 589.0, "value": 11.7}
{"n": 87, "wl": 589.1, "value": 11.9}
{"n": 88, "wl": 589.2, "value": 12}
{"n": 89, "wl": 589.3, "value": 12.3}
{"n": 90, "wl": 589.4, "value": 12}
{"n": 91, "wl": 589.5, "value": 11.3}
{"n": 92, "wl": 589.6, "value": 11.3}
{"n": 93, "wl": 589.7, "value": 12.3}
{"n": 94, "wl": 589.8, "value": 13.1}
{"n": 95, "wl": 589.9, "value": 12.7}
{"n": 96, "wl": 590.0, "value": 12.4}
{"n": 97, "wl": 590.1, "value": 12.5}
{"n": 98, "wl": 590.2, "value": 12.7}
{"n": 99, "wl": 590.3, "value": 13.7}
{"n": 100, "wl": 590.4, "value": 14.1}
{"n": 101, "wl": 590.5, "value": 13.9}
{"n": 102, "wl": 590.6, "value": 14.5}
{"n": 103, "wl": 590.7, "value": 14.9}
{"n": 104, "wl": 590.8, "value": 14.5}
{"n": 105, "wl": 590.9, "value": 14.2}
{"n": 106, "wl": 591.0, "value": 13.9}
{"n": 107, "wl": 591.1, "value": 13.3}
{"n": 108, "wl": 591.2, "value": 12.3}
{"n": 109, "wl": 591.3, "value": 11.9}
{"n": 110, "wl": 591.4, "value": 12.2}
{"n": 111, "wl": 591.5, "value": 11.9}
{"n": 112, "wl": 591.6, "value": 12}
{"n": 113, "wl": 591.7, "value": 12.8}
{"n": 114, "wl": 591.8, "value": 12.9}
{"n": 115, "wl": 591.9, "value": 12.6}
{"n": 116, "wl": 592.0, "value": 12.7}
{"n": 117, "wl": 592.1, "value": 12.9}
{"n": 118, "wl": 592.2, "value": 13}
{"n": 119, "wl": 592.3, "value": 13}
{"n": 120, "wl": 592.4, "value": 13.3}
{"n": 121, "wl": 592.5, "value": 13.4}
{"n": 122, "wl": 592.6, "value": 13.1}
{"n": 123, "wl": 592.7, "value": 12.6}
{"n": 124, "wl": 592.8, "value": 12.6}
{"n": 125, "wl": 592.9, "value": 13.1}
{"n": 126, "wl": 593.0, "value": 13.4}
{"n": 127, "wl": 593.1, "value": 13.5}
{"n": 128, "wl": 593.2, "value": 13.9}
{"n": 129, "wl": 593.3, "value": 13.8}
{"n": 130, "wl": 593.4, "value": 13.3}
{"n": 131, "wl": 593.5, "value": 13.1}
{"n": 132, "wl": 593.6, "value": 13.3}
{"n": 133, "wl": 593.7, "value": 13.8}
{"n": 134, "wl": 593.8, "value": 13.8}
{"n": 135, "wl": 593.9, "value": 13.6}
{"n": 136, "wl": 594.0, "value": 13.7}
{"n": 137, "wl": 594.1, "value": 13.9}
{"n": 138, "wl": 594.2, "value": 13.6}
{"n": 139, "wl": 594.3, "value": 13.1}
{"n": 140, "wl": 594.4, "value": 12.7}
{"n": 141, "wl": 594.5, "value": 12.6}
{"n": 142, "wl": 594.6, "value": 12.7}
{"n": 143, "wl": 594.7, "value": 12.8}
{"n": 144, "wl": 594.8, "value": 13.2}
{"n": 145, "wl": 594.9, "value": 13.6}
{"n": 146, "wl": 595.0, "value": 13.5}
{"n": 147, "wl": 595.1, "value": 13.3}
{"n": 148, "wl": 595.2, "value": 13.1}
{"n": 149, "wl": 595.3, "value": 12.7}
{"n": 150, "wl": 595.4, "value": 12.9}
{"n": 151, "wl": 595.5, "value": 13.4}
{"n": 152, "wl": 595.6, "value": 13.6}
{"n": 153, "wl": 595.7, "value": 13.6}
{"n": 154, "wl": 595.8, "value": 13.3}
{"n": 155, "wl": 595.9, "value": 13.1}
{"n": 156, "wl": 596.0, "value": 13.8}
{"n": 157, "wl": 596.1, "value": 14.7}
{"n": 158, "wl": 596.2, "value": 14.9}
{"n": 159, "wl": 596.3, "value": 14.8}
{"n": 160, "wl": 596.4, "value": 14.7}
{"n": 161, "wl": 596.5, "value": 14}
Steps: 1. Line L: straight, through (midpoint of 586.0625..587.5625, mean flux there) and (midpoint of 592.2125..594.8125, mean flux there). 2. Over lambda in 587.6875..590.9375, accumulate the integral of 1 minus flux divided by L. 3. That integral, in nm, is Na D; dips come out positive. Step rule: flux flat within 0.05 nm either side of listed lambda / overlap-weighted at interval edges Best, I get 0.12 nm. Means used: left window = 13.6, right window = 13.3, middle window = 13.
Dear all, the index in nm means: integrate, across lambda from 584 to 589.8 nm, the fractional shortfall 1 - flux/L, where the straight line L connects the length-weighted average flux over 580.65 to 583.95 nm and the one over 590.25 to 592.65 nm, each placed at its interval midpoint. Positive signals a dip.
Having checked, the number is 0.203 nm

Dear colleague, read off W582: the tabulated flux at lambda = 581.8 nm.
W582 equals 12.6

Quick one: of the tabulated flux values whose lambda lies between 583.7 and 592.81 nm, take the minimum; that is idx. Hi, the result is 10.9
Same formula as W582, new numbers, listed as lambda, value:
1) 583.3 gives 15.5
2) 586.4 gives 14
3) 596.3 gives 14.8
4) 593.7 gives 13.8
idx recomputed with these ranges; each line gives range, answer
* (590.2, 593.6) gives 11.9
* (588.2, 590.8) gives 11.3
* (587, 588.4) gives 13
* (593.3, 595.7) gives 12.6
